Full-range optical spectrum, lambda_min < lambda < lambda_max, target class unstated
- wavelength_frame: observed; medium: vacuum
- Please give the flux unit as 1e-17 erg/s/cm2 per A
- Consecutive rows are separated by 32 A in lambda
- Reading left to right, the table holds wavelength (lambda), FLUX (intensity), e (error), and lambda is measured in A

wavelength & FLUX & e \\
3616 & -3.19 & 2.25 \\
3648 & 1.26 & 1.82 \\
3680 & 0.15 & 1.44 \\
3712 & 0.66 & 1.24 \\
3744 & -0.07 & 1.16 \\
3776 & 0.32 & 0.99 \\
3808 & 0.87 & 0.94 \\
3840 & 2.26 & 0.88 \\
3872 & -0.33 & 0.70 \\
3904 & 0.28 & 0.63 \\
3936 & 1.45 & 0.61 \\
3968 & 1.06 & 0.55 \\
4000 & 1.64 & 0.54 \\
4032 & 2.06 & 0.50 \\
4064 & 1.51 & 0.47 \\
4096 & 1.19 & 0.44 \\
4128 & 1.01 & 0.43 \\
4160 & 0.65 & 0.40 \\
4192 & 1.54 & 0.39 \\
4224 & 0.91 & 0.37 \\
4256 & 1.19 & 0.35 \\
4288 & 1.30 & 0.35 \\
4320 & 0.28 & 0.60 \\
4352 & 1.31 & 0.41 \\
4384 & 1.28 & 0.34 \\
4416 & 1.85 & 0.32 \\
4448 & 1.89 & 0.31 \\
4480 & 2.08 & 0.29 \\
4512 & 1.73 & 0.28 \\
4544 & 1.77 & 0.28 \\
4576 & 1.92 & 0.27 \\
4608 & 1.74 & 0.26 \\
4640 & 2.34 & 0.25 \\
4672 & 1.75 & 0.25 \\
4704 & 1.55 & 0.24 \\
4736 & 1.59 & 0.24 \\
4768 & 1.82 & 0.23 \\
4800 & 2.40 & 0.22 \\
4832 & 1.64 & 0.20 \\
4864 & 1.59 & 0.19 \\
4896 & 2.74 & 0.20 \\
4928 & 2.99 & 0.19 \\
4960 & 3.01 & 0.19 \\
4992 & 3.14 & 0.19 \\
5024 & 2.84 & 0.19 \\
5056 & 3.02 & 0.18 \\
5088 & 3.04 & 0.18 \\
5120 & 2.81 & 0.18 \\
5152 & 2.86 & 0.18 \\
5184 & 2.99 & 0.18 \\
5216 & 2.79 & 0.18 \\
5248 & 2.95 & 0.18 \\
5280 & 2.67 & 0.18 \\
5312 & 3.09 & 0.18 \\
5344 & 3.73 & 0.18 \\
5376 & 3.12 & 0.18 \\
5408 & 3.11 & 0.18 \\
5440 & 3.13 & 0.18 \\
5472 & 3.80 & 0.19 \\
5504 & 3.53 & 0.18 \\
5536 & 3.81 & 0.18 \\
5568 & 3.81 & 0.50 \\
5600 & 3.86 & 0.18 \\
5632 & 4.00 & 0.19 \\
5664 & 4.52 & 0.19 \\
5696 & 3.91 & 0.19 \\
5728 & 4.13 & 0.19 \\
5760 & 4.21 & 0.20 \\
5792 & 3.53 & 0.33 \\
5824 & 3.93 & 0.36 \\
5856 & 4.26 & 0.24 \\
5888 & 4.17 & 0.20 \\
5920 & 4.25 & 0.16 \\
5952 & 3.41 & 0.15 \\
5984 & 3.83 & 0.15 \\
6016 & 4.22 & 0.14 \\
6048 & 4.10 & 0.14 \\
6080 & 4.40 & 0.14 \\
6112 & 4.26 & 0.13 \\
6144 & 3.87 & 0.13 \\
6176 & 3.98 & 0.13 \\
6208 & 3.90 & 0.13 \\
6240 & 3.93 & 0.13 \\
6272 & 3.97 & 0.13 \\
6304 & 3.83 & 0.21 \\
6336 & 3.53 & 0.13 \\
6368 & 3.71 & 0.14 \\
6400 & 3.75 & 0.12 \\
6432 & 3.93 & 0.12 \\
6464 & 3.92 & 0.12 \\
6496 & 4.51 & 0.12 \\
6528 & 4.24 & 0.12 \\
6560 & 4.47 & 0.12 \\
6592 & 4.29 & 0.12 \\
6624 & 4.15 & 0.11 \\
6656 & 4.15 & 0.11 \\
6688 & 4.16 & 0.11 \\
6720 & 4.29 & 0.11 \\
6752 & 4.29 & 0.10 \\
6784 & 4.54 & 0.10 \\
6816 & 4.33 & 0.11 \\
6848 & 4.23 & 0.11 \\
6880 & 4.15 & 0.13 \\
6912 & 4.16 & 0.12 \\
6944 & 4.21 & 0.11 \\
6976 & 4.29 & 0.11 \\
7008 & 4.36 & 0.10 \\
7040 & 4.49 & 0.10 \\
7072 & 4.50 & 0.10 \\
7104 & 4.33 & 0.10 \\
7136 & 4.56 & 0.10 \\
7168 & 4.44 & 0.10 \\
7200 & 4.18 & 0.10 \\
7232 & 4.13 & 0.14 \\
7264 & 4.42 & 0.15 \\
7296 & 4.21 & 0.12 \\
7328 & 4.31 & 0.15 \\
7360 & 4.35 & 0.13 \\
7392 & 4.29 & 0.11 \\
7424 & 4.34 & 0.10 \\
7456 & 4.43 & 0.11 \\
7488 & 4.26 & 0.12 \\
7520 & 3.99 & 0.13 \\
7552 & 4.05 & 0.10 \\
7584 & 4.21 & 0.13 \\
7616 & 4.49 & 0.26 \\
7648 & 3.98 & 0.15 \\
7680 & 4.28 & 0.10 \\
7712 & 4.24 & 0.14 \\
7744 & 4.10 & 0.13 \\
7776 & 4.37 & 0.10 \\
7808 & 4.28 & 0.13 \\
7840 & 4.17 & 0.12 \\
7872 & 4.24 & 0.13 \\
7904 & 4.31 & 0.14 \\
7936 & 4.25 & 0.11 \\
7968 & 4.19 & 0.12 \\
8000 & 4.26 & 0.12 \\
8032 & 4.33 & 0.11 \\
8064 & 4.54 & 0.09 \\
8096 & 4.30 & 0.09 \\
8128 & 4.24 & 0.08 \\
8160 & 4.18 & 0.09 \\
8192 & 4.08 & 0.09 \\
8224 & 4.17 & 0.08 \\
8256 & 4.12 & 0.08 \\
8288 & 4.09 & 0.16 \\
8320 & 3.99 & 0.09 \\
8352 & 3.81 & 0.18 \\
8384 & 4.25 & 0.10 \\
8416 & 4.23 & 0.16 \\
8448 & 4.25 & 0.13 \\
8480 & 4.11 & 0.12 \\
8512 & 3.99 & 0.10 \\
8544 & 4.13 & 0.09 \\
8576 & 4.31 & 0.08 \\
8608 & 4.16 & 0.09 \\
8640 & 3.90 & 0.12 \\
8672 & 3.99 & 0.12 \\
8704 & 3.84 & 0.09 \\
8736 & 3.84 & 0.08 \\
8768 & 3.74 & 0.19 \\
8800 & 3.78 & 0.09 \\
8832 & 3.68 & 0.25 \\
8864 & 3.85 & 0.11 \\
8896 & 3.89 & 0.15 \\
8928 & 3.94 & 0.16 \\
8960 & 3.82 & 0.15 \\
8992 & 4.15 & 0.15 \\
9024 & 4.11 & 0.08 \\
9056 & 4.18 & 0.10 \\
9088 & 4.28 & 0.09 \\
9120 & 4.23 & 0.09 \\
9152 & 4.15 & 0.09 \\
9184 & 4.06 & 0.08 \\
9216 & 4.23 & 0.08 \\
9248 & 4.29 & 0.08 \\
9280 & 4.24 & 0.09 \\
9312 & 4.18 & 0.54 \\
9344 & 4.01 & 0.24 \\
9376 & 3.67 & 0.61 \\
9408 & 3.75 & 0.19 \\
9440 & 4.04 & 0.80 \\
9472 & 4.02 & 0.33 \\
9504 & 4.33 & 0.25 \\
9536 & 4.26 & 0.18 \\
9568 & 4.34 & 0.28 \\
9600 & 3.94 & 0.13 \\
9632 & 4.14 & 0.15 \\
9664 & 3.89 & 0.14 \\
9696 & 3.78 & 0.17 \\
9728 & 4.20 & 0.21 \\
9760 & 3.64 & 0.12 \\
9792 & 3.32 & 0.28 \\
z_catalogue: 0.226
